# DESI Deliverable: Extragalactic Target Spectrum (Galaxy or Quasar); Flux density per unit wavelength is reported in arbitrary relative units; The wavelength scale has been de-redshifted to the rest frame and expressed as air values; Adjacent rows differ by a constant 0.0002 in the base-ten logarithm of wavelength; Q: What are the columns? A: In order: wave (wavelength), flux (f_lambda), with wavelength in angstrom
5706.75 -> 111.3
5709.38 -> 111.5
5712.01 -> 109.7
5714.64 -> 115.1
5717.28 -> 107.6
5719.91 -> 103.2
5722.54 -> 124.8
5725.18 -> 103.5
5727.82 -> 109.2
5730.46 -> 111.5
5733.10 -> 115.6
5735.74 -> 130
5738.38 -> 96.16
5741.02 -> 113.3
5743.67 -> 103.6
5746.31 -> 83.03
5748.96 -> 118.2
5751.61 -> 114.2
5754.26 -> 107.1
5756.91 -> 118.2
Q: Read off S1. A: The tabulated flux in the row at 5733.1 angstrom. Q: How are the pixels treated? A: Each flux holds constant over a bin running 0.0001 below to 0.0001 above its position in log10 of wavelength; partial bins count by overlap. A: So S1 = 115.6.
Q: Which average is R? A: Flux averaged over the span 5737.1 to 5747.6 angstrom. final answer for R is 99.1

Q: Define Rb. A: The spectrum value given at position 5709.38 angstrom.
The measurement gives 111.5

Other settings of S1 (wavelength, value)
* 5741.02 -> 113.3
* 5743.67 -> 103.6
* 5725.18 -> 103.5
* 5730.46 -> 111.5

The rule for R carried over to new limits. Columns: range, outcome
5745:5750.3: 101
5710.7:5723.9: 112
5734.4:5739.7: 113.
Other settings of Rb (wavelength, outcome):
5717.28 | 107.6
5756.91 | 118.2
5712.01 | 109.7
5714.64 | 115.1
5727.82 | 109.2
